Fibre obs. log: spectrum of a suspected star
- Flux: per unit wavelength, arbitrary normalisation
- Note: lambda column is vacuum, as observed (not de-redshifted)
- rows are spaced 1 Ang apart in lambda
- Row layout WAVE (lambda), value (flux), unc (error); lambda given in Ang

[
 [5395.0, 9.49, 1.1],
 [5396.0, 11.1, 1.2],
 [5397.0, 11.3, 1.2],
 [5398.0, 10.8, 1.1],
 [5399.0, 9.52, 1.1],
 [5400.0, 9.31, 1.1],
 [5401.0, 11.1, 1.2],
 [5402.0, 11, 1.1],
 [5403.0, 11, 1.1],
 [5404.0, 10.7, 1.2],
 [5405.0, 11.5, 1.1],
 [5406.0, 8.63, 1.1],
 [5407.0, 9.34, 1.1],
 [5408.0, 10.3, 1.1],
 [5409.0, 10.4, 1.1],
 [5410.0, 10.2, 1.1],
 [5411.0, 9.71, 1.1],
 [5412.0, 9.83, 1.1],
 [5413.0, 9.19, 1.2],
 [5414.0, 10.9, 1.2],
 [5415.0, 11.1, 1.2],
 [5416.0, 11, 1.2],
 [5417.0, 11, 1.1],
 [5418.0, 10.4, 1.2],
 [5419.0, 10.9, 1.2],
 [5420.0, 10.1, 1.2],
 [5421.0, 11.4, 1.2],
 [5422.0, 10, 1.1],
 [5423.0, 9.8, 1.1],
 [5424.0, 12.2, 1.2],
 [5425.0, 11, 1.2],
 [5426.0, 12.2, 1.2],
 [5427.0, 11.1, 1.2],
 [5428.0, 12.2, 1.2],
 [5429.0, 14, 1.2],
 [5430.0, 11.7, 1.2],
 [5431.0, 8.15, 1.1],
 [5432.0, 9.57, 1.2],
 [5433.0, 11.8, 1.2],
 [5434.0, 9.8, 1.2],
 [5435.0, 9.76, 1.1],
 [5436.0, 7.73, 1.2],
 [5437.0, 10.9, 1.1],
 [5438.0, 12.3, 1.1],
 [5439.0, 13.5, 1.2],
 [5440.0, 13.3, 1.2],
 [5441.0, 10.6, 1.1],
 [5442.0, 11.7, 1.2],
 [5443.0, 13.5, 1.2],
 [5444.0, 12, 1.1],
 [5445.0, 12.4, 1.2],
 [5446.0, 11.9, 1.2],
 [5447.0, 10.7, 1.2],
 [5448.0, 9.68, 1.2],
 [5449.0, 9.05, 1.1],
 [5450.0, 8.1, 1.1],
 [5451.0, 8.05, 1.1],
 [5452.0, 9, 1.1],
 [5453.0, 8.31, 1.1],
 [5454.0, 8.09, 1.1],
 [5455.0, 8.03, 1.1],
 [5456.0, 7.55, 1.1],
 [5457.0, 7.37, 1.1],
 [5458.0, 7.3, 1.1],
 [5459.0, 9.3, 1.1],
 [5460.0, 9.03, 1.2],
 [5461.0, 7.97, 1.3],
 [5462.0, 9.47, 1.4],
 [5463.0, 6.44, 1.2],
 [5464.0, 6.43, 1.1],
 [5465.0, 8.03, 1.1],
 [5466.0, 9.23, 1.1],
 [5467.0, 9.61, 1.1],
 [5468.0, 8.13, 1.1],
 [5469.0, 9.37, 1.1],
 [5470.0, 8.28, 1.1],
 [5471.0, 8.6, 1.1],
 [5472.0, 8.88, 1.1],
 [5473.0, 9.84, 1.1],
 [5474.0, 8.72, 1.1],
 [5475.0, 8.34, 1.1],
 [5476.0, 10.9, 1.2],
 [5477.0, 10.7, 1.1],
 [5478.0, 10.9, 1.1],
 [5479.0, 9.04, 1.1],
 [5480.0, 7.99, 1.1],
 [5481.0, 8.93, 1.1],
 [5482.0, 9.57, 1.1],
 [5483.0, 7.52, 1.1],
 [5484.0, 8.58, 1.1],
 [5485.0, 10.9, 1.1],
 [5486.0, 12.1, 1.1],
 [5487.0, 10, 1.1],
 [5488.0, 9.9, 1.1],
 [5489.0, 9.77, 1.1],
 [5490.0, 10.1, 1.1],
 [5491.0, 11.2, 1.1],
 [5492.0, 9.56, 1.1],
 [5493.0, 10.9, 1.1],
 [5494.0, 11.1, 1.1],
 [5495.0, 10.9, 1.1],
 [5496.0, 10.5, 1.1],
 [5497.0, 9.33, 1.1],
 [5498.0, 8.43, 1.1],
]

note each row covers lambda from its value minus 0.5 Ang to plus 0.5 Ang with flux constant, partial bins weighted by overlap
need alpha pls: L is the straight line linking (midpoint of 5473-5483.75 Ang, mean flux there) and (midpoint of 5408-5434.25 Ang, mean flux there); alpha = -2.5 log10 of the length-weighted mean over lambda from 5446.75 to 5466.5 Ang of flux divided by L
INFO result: 0.18 mag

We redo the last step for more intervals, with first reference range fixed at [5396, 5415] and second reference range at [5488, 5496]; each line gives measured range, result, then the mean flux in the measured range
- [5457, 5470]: 0.24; 8.32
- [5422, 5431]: -0.11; 11.5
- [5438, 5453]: -0.06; 10.9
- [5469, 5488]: 0.11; 9.44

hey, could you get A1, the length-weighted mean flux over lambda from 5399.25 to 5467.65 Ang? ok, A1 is 10.1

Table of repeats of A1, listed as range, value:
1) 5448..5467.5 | 8.27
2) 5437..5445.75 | 12.3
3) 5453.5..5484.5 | 8.65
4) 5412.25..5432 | 10.9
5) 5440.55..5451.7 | 10.7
